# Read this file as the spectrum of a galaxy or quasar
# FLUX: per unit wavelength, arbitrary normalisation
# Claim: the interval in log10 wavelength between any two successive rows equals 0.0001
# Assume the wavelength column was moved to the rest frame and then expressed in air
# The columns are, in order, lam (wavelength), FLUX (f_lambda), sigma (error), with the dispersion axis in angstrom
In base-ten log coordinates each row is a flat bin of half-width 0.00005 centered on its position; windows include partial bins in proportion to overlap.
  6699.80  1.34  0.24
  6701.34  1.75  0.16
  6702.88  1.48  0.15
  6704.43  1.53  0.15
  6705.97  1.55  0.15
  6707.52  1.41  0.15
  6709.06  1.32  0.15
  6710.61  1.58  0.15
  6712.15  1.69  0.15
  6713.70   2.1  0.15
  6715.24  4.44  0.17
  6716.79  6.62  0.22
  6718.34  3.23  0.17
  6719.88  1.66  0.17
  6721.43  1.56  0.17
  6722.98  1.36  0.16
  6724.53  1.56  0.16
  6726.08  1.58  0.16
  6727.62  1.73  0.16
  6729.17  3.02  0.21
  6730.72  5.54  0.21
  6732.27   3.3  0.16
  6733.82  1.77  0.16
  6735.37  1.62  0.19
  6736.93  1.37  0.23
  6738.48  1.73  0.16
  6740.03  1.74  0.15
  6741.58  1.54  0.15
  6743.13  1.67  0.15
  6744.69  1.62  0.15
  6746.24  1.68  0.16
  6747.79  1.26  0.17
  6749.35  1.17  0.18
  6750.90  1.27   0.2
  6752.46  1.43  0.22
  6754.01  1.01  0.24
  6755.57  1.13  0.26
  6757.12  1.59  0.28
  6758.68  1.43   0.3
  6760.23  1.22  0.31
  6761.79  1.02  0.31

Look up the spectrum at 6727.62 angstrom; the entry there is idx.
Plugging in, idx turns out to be 1.73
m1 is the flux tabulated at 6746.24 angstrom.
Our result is 1.68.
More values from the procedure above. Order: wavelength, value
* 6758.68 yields 1.43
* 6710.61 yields 1.58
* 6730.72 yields 5.54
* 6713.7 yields 2.1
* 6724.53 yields 1.56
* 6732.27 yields 3.3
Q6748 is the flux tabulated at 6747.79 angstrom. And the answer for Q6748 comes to 1.26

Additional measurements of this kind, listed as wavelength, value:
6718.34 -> 3.23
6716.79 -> 6.62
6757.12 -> 1.59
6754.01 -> 1.01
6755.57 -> 1.13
